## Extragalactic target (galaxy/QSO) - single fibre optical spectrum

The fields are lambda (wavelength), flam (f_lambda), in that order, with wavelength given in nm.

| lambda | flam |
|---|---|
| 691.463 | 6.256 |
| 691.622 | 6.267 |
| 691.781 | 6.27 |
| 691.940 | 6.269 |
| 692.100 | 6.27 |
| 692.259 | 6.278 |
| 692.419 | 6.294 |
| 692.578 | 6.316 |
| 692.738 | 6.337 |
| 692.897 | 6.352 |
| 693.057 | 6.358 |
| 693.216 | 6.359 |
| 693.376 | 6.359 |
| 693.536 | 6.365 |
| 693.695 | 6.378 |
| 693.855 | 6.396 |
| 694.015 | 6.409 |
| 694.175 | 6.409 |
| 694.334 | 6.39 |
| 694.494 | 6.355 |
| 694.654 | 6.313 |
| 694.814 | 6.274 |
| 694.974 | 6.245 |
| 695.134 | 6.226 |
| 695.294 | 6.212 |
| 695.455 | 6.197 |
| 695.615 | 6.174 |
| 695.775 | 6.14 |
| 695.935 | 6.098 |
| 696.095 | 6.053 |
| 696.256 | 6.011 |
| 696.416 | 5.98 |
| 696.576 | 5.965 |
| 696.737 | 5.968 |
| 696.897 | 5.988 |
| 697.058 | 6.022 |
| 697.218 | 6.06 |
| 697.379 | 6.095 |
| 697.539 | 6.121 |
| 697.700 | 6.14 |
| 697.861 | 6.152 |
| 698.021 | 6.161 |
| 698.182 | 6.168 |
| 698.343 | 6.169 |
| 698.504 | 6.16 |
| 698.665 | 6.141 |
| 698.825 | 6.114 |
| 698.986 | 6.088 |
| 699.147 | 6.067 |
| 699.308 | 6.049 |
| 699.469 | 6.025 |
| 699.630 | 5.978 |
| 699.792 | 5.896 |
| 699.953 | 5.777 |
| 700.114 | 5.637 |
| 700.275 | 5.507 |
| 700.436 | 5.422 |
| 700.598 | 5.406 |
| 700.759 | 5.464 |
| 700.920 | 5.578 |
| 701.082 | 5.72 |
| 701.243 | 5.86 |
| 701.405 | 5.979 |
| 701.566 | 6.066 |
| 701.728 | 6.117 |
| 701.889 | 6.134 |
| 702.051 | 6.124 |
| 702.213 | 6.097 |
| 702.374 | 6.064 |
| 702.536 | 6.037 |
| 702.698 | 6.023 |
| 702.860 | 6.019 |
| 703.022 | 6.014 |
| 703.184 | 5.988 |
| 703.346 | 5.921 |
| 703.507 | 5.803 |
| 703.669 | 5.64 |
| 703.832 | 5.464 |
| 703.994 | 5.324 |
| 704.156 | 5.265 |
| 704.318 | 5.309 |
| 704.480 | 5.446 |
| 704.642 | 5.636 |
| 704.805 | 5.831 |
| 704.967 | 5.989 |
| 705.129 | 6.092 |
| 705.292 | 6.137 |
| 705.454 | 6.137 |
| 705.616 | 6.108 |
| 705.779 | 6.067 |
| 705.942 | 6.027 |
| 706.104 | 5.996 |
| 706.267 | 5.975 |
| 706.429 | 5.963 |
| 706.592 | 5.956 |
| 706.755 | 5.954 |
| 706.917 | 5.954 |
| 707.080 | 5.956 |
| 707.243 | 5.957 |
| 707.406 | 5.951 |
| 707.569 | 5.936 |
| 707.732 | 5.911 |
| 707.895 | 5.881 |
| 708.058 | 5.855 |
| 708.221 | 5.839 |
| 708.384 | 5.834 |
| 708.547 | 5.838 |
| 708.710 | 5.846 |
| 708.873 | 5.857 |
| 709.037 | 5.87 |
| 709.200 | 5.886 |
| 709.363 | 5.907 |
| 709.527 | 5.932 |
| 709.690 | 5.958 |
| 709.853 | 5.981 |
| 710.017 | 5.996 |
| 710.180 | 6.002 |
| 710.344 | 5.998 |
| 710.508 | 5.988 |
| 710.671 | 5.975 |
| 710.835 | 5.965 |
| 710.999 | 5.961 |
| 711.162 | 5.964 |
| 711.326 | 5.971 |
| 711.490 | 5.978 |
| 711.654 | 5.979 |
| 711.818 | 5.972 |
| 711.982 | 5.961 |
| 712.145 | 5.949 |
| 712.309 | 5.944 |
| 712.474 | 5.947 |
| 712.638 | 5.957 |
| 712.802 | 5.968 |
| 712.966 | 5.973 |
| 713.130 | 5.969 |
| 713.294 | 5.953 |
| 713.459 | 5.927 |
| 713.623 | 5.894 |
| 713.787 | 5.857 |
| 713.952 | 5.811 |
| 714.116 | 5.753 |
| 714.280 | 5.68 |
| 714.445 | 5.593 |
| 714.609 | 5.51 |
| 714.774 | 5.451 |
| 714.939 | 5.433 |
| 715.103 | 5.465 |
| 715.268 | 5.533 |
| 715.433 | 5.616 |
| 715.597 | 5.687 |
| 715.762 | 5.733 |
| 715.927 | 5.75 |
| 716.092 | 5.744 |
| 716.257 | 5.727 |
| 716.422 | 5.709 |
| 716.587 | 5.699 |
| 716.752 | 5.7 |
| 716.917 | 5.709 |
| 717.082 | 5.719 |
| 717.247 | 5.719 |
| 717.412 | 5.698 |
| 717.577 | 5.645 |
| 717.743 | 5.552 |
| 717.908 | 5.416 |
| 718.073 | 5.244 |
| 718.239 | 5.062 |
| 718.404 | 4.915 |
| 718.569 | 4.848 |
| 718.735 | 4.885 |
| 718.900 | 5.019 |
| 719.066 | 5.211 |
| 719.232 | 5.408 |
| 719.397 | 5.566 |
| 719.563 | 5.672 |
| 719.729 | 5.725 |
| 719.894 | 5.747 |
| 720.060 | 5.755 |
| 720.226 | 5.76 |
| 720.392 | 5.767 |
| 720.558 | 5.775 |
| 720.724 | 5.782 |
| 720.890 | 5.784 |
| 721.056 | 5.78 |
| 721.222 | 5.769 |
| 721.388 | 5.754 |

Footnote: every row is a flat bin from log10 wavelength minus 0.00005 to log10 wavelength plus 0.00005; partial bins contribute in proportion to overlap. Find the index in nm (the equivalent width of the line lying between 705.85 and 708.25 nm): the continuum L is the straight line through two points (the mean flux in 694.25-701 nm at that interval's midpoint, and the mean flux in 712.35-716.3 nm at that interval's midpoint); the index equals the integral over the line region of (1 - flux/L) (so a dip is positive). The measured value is -0.031 nm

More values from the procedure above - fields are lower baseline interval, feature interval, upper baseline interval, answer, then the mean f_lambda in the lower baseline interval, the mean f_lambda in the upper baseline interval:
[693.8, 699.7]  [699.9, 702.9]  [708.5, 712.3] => 0.117 nm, 6.15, 5.95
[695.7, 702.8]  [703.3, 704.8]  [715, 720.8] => 0.082 nm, 5.97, 5.54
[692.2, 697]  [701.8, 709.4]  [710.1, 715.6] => 0.138 nm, 6.24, 5.84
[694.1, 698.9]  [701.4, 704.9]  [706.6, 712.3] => 0.123 nm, 6.15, 5.94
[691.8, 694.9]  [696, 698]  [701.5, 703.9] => 0.047 nm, 6.34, 5.97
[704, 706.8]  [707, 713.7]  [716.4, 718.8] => -0.296 nm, 5.86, 5.43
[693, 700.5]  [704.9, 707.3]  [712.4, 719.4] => -0.063 nm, 6.12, 5.6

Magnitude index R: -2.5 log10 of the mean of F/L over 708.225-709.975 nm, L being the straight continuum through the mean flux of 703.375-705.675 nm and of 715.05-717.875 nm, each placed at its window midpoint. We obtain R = -0.03 mag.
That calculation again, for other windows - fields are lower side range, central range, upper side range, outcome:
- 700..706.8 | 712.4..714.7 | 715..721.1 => -0.04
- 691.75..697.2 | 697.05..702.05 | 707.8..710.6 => 0.03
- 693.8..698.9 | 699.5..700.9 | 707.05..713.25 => 0.08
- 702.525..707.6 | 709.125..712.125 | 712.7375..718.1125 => -0.04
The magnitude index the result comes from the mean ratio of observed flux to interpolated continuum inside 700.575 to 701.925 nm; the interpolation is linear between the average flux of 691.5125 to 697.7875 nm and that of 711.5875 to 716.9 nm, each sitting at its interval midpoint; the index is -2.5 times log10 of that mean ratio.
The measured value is 0.05 mag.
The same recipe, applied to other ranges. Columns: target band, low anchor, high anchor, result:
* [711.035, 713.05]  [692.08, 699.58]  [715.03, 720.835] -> -0.046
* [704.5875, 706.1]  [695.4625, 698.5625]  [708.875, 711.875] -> 0.000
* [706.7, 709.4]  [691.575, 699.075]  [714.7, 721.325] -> -0.010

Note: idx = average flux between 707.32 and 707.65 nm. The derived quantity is 5.94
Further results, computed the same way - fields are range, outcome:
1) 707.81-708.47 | 5.85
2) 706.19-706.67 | 5.97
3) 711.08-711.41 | 5.97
